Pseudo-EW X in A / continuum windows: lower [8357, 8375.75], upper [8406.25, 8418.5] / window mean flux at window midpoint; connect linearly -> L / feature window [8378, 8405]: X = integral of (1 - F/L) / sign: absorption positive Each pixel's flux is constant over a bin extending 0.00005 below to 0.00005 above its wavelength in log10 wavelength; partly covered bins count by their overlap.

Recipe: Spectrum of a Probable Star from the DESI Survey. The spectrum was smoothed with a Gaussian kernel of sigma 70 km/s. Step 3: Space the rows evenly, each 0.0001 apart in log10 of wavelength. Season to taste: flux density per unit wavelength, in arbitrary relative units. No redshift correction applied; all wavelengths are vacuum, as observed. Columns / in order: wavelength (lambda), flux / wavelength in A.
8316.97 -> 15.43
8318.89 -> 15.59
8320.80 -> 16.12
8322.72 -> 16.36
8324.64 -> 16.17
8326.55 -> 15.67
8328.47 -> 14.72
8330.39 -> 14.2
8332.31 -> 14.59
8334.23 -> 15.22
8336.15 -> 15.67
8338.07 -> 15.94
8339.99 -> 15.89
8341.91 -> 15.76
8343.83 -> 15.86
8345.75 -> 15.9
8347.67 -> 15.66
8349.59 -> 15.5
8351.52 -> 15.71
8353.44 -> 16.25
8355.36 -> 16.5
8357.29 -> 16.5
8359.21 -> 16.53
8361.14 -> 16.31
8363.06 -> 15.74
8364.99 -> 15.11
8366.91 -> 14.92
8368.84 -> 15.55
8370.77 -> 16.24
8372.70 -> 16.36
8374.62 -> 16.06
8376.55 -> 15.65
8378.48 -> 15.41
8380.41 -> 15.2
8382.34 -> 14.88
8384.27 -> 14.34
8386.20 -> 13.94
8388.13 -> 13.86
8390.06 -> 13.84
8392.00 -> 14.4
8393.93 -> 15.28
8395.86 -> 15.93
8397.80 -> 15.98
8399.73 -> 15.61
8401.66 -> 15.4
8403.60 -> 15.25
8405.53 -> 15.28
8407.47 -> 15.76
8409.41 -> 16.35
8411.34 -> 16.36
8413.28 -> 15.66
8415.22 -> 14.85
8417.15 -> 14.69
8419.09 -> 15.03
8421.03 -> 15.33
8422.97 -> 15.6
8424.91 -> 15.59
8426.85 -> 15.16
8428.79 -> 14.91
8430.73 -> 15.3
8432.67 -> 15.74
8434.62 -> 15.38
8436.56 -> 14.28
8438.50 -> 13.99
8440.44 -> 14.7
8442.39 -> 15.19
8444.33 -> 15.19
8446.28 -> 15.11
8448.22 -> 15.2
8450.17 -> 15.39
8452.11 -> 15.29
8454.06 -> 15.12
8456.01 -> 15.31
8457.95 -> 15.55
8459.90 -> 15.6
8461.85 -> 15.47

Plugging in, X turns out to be 1.3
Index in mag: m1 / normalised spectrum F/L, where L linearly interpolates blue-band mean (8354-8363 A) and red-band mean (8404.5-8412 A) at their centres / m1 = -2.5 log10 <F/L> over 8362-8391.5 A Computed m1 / 0.08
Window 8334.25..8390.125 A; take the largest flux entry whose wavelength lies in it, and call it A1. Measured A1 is 16.53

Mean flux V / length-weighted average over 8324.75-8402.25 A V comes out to 15.5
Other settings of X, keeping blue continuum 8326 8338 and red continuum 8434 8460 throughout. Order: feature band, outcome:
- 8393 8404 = -0.4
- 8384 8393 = 0.6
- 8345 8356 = -0.6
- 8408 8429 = -0.5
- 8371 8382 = -0.5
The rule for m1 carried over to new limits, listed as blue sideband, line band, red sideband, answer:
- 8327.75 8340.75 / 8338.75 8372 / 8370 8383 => -0.031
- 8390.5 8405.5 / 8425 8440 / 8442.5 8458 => 0.021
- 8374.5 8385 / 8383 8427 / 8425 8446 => -0.005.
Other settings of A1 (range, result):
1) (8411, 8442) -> 16.36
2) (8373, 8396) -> 16.06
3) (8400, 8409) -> 15.76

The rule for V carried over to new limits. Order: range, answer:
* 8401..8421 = 15.5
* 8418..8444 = 15.1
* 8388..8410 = 15.3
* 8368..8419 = 15.3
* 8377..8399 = 14.8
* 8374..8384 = 15.3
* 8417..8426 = 15.3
